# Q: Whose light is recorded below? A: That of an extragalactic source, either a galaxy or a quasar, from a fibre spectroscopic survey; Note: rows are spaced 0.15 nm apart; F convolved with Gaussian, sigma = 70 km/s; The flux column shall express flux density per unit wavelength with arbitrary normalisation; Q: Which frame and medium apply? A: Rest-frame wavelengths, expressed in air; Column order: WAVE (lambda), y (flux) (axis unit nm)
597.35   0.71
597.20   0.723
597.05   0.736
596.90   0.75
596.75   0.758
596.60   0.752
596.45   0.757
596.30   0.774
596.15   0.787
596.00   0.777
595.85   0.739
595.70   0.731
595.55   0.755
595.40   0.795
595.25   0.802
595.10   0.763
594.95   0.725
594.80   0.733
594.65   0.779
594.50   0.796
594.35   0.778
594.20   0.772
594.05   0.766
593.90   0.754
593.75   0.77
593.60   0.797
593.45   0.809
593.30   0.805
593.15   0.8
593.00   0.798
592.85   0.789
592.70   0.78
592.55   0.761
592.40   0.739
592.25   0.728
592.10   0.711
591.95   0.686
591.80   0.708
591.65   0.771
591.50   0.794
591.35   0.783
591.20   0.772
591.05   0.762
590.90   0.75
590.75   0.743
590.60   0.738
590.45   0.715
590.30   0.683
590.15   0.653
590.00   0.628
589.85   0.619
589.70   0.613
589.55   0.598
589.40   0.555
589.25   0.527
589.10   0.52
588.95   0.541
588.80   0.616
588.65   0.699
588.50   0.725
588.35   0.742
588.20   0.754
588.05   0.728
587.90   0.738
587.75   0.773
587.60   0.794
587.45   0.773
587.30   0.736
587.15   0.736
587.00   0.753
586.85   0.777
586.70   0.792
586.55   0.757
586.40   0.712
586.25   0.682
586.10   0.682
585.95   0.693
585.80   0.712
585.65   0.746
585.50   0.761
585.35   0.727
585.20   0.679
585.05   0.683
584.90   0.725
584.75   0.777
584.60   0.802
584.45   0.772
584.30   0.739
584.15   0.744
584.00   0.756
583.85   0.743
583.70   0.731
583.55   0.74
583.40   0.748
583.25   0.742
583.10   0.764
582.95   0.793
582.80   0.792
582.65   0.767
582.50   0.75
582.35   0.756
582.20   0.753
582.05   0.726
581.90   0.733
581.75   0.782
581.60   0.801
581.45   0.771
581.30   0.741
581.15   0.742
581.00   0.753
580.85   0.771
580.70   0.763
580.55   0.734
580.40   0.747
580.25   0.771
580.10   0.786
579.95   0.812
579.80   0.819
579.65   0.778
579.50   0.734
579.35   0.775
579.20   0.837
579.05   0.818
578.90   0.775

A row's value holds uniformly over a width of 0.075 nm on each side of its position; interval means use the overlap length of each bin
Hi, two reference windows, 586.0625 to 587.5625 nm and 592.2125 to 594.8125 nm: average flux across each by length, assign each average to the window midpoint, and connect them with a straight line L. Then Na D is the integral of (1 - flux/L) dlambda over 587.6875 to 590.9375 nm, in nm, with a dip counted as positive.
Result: 0.39 nm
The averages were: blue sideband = 0.743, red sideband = 0.777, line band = 0.665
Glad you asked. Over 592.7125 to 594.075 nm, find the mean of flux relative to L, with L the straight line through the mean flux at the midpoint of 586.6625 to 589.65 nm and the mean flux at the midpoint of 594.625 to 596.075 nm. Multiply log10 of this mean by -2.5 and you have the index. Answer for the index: -0.07 mag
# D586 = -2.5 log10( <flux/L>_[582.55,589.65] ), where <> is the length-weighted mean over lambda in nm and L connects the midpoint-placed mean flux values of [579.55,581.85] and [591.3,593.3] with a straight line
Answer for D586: 0.07 mag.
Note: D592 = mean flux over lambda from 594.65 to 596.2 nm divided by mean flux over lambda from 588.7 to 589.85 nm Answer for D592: 1.33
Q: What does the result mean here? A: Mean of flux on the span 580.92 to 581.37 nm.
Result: 0.746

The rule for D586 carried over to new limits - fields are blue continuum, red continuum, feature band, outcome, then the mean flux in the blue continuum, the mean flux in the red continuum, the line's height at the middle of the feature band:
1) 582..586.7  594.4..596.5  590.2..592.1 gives 0.02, 0.741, 0.765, 0.756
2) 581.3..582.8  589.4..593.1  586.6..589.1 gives 0.02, 0.761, 0.719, 0.734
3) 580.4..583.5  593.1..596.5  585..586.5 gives 0.08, 0.759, 0.772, 0.763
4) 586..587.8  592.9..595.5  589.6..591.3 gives 0.10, 0.746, 0.779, 0.762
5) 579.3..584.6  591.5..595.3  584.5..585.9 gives 0.04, 0.761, 0.765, 0.762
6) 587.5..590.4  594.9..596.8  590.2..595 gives -0.07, 0.66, 0.763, 0.714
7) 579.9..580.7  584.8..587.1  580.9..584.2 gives -0.01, 0.768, 0.726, 0.751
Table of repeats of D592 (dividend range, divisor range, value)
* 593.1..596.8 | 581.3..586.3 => 1.03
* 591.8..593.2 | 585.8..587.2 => 1.03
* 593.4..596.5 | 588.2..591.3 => 1.16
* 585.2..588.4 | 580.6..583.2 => 0.97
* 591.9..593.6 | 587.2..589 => 1.06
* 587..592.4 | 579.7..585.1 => 0.92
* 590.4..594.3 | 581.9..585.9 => 1.02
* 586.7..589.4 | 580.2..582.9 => 0.92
